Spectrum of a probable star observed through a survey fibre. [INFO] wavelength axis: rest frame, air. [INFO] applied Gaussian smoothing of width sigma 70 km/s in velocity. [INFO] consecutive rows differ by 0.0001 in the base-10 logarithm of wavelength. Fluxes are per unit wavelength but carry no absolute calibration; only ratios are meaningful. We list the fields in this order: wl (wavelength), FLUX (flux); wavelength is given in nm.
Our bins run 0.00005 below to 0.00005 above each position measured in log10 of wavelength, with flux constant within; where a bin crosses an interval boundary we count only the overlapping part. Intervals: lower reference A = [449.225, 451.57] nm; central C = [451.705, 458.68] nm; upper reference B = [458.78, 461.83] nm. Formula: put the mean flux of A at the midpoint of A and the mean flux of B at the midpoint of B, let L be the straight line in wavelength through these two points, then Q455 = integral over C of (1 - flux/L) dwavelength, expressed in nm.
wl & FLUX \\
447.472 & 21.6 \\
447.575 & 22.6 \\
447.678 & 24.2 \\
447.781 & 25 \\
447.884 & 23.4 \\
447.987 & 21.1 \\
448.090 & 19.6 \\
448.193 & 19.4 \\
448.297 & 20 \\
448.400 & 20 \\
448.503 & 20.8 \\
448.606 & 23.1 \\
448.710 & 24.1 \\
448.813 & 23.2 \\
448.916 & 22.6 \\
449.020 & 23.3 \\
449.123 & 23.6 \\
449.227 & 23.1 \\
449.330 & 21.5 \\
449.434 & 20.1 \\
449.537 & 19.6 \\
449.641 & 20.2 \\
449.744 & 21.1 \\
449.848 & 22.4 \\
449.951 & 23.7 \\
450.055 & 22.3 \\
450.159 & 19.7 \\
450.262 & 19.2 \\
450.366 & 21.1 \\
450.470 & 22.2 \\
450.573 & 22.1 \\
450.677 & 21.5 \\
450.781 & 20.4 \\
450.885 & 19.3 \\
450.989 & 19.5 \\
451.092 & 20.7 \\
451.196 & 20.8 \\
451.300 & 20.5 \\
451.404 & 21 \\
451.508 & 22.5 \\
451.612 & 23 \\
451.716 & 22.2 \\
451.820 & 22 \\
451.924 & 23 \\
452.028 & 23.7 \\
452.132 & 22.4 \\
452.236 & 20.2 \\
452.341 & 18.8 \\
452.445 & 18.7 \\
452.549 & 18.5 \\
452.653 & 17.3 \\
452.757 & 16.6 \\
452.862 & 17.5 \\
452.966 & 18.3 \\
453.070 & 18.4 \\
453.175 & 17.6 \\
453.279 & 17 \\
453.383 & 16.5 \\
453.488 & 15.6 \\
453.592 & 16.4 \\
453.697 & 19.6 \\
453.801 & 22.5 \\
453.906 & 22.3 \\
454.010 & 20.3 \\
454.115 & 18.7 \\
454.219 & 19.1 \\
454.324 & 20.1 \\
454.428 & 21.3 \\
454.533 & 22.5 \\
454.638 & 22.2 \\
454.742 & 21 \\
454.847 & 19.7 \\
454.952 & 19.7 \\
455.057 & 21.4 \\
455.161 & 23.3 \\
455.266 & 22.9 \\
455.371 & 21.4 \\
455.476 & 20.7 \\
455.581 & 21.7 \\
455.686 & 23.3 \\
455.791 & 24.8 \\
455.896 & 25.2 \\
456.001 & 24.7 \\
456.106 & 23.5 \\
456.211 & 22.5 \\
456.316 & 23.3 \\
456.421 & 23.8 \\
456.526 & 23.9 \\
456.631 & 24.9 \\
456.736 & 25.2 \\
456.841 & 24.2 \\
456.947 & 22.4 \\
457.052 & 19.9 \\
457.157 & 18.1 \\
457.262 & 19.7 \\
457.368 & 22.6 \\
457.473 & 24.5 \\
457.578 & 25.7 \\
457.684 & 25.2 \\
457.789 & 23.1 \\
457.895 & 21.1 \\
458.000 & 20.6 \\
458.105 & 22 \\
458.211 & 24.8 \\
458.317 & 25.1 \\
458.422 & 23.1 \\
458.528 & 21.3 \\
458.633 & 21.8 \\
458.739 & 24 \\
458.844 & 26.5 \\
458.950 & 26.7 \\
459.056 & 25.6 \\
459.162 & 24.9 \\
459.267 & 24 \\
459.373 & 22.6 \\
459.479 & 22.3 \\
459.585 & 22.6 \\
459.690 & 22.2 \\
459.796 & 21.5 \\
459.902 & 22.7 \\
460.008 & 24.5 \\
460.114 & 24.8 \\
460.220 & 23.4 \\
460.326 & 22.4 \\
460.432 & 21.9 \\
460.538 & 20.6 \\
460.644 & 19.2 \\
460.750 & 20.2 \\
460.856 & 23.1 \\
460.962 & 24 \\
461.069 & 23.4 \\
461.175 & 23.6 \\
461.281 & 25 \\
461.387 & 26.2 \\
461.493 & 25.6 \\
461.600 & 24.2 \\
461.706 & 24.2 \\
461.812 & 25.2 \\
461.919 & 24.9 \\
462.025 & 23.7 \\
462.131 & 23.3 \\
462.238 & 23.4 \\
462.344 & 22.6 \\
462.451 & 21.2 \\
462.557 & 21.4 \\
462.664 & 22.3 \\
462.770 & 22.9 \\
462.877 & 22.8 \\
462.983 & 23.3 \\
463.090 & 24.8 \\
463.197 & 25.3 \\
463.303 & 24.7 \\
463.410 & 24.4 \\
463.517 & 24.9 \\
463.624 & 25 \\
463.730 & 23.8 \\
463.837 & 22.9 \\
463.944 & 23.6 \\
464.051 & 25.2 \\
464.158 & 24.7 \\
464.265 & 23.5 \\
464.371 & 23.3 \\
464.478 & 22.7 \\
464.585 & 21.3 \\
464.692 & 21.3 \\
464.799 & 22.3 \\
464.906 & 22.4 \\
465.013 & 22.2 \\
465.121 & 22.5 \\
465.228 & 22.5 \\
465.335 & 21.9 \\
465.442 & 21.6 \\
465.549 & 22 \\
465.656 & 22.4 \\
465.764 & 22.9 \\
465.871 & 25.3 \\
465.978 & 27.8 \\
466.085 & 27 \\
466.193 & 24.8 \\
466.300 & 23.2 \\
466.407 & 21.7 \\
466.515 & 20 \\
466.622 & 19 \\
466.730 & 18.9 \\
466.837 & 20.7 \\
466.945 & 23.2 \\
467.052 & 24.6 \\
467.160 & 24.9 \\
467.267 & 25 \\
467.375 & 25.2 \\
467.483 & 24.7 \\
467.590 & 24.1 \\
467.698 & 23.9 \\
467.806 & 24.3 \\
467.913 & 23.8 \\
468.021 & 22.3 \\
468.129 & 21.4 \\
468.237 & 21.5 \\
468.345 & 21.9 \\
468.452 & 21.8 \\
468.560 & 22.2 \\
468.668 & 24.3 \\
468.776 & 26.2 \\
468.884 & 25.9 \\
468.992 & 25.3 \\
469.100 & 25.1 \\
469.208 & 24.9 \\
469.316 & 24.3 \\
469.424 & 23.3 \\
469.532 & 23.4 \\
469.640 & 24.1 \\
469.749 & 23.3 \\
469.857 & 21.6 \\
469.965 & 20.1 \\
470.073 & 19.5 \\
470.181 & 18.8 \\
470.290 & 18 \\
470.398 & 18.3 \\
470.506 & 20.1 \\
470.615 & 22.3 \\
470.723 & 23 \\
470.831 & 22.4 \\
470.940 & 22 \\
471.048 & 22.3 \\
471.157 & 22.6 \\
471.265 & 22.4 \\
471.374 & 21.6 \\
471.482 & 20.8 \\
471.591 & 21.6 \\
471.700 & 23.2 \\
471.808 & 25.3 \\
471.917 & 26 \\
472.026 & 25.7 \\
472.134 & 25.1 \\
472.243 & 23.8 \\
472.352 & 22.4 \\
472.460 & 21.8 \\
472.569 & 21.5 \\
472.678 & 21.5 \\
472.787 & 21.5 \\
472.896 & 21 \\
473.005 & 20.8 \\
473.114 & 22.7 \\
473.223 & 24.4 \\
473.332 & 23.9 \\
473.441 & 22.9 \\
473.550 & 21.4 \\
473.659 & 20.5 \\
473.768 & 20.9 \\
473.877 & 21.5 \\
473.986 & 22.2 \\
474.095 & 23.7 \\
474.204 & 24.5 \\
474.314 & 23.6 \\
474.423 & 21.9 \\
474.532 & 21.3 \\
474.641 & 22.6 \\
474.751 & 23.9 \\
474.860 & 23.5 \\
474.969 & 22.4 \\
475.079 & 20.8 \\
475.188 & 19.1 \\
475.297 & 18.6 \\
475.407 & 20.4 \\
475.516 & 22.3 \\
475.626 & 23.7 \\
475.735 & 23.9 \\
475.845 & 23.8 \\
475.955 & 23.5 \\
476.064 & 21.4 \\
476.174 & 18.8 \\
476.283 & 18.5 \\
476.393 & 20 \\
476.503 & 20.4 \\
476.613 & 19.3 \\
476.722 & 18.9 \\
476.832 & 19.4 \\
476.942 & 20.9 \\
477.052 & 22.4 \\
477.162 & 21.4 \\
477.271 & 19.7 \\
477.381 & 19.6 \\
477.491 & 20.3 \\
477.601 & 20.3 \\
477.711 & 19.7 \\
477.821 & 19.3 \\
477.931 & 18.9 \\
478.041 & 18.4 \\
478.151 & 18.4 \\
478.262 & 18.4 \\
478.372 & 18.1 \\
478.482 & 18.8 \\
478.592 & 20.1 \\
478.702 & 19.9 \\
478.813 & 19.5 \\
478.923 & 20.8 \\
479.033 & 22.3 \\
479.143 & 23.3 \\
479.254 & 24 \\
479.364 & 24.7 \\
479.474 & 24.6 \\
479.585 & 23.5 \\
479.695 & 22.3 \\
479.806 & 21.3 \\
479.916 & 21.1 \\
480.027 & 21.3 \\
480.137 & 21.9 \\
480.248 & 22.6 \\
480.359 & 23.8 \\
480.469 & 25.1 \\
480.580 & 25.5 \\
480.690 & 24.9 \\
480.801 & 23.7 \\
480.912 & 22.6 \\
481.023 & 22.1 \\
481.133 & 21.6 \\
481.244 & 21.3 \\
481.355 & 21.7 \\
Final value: 0.283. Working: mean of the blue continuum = 21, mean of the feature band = 21.4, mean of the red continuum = 23.5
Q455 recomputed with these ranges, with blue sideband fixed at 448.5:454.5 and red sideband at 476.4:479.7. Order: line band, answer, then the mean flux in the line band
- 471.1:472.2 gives -0.154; 23.4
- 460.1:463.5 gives -0.465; 23.4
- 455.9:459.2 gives -0.455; 23.4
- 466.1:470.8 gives -0.491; 22.7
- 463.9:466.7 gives -0.323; 22.9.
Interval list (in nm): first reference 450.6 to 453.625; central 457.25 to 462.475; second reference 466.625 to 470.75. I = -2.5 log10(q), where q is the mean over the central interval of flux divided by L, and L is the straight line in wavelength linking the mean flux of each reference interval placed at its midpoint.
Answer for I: -0.11 mag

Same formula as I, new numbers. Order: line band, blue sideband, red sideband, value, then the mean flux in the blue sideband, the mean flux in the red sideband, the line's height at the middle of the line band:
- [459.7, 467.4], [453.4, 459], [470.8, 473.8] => -0.040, 22.2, 22.6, 22.4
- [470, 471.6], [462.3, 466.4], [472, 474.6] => 0.085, 23.4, 22.5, 22.7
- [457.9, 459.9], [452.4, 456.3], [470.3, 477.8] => -0.131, 20.4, 21.8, 20.7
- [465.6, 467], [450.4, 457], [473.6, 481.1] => -0.077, 21.1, 21.5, 21.3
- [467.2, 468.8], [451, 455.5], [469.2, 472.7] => -0.073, 20.2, 22.3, 22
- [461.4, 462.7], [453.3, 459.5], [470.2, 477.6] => -0.070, 22.3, 21.8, 22.1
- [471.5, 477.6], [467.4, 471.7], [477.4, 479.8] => -0.017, 22.6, 20.7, 21.6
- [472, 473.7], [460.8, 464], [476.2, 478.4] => -0.082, 23.9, 19.6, 20.9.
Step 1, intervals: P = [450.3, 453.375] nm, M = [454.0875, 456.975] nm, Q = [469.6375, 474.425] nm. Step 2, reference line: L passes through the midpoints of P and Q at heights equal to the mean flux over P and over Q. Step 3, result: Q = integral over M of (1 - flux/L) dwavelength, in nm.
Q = -0.27 nm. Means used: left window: 20.2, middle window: 22.4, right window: 22.2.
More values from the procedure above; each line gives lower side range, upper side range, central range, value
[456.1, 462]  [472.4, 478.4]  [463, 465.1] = -0.085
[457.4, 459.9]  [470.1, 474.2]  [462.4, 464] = -0.035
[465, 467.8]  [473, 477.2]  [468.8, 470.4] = 0.004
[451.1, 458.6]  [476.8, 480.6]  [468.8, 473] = -0.256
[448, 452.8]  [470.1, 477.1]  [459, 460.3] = -0.122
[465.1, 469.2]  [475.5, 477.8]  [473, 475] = -0.101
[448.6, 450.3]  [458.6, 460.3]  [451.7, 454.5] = 0.393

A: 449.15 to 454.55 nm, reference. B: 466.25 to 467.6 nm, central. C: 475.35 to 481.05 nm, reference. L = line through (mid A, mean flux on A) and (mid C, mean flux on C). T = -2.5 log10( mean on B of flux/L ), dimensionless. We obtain -0.09 mag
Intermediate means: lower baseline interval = 20.3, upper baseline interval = 21.3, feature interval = 22.7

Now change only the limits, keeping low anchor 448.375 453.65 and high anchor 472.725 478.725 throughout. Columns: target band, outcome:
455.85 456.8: -0.168 mag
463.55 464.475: -0.152 mag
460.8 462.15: -0.173 mag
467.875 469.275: -0.130 mag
